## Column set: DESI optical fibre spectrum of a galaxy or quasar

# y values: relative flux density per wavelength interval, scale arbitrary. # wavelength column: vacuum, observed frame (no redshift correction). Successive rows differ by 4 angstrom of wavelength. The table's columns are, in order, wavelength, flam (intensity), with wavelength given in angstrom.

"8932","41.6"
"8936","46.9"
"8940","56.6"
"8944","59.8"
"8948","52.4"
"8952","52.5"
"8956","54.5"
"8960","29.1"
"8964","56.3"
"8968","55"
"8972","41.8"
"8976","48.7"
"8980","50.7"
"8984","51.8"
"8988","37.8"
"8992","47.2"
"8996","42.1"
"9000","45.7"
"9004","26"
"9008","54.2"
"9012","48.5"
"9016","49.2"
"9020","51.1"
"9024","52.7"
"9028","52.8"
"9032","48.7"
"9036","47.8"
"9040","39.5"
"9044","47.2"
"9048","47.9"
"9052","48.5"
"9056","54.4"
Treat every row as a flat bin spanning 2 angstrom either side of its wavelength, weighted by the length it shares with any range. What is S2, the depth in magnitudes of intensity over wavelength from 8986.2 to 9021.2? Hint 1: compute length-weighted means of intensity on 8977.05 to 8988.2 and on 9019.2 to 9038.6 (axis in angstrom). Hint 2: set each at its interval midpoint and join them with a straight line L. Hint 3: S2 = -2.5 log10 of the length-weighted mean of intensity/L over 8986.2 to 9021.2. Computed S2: 0.109 mag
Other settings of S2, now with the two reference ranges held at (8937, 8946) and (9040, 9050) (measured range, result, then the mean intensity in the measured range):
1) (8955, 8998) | 0.14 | 46.6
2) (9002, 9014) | 0.16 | 42.9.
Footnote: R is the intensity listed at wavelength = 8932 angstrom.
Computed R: 41.6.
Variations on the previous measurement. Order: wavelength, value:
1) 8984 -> 51.8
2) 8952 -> 52.5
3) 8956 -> 54.5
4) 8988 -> 37.8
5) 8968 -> 55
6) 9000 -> 45.7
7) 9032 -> 48.7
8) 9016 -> 49.2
